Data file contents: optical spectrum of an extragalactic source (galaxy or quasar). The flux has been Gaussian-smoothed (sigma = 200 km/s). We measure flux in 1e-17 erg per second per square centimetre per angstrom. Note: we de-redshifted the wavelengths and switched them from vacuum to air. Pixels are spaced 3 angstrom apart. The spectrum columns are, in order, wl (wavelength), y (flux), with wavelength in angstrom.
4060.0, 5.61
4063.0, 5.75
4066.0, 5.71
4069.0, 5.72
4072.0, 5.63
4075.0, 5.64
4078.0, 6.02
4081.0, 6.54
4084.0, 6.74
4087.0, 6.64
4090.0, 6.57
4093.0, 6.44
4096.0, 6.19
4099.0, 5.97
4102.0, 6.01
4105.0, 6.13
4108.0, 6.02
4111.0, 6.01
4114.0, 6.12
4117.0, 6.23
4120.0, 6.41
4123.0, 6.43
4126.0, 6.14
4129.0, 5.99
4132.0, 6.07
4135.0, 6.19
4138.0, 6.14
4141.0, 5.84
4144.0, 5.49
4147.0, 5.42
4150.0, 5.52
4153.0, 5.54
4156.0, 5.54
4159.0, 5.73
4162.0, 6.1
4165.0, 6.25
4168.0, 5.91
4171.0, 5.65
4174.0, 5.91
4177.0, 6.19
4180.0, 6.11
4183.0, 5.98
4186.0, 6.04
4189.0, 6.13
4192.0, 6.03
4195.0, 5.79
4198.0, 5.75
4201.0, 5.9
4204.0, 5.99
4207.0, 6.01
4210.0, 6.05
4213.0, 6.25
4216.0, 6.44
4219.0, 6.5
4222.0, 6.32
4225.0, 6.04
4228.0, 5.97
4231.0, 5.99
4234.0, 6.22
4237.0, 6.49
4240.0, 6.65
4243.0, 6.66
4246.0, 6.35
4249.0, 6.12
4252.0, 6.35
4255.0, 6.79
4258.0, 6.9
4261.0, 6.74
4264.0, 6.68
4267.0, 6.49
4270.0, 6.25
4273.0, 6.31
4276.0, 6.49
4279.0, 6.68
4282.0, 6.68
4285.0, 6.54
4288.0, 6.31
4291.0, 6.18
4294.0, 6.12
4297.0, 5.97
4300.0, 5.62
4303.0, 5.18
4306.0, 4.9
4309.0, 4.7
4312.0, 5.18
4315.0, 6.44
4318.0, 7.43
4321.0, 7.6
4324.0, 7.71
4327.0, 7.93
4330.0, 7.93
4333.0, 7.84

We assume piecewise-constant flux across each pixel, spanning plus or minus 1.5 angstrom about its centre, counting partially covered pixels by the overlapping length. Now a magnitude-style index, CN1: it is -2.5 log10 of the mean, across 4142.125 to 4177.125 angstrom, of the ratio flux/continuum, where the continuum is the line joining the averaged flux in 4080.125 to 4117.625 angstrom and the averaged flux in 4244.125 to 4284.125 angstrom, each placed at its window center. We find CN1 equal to 0.11 mag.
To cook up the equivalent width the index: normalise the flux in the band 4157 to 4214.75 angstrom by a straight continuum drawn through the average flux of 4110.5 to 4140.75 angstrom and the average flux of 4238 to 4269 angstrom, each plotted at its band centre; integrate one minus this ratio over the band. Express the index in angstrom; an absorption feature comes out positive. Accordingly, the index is 3.3 angstrom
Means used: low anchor 6.16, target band 5.99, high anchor 6.57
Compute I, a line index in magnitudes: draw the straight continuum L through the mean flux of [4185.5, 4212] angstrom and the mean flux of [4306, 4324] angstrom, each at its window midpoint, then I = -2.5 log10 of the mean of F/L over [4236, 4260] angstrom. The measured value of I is -0.08 mag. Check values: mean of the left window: 5.97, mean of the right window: 6.28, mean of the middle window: 6.54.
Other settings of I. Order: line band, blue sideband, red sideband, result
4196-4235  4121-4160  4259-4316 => -0.02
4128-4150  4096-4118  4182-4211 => 0.03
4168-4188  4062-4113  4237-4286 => 0.06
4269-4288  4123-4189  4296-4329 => -0.05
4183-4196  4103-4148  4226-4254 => 0.03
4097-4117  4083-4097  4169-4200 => 0.06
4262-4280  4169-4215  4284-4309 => -0.12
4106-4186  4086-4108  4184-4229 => 0.04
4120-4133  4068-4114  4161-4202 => -0.02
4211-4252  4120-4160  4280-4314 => -0.09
